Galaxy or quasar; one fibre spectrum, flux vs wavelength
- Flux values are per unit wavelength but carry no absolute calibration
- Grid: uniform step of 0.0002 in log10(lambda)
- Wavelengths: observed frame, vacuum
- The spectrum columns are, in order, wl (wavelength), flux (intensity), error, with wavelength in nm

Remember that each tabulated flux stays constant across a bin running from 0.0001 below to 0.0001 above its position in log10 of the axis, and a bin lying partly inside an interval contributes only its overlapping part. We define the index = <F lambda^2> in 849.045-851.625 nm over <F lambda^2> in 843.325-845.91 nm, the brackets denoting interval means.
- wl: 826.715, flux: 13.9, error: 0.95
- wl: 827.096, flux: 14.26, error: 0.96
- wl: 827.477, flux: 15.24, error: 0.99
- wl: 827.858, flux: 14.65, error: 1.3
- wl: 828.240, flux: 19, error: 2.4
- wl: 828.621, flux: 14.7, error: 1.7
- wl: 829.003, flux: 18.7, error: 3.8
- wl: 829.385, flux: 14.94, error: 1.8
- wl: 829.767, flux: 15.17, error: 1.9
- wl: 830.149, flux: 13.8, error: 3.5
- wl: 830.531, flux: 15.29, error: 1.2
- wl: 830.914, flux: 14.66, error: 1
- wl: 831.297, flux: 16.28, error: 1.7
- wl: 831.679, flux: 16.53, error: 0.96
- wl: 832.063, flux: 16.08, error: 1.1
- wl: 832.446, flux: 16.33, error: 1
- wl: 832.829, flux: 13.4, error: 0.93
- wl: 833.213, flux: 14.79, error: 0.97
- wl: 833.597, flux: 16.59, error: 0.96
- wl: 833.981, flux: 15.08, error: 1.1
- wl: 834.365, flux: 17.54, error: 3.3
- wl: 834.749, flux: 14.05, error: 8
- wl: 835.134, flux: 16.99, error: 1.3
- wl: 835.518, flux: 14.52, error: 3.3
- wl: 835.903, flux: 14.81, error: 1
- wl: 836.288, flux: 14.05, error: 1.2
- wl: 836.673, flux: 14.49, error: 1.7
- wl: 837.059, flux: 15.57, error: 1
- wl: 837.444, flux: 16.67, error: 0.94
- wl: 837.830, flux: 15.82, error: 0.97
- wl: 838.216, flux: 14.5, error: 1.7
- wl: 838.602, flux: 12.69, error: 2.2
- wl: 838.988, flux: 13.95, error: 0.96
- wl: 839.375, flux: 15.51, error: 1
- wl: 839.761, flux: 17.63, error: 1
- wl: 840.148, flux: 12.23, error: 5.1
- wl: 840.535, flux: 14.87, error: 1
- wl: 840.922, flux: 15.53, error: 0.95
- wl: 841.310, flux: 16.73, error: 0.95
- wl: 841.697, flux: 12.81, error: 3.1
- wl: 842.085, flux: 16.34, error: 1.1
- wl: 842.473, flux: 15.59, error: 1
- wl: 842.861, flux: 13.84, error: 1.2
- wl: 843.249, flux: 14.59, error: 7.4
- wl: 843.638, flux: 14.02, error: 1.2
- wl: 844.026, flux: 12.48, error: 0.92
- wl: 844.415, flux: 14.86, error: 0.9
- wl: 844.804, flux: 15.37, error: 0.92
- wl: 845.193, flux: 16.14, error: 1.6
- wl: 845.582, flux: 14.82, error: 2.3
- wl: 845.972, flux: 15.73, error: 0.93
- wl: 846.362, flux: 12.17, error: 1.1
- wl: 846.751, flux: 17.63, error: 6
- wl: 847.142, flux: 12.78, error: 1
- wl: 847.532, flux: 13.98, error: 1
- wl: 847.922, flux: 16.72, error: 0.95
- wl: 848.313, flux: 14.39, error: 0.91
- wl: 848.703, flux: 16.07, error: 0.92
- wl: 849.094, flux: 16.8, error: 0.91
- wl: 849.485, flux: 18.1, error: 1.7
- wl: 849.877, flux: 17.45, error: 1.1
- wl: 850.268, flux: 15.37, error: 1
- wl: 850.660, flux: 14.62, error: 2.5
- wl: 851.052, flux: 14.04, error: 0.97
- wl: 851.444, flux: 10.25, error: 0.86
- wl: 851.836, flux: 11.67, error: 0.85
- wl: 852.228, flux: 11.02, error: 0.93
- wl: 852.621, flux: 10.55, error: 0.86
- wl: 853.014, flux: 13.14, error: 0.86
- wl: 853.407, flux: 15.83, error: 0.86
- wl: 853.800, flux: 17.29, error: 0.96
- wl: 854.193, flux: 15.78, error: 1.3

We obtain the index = 1.0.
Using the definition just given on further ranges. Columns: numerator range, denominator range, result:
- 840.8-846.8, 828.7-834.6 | 0.98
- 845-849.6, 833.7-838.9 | 1.04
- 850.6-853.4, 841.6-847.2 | 0.85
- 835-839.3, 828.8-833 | 0.97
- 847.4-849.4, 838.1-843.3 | 1.09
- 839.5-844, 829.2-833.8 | 0.99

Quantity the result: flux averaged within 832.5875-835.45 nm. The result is 15.5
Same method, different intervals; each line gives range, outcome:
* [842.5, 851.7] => 14.9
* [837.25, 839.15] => 14.7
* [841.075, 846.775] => 14.8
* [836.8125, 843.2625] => 15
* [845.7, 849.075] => 15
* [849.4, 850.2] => 17.3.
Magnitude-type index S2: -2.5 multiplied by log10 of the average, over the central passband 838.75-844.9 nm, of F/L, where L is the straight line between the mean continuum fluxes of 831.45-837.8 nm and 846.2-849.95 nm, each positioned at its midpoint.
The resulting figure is 0.06 mag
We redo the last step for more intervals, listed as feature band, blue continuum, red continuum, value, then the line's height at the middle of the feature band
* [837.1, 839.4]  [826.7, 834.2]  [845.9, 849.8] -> 0.046 mag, 15.5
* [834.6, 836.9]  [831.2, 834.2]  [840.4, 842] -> 0.043 mag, 15.4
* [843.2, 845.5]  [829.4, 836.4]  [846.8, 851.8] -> 0.038 mag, 15.1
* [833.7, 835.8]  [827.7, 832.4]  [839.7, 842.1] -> -0.014 mag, 15.4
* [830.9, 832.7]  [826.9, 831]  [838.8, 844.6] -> -0.047 mag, 15.3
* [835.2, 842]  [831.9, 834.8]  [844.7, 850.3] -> 0.046 mag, 15.6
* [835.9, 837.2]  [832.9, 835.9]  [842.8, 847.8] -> 0.046 mag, 15.3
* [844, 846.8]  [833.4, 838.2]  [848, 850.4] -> 0.087 mag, 16.1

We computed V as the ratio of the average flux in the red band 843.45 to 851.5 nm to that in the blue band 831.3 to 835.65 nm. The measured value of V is 1.0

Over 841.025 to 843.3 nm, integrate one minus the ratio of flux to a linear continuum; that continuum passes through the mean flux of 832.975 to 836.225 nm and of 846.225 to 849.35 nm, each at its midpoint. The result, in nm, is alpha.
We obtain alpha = 0.040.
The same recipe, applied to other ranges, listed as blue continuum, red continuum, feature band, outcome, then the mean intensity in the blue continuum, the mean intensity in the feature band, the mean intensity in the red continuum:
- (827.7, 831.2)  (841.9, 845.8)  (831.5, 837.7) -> -0.041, 15.7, 15.5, 14.8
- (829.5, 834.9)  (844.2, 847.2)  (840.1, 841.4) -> 0.015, 15.4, 15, 15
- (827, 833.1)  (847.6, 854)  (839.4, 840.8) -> 0.007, 15.6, 15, 14.6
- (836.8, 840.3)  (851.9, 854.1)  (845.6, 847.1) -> -0.072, 15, 14.9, 13.6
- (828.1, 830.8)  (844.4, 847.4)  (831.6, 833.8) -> 0.013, 15.8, 15.6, 14.9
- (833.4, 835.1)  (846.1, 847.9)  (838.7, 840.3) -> 0.057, 15.9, 14.8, 14.4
